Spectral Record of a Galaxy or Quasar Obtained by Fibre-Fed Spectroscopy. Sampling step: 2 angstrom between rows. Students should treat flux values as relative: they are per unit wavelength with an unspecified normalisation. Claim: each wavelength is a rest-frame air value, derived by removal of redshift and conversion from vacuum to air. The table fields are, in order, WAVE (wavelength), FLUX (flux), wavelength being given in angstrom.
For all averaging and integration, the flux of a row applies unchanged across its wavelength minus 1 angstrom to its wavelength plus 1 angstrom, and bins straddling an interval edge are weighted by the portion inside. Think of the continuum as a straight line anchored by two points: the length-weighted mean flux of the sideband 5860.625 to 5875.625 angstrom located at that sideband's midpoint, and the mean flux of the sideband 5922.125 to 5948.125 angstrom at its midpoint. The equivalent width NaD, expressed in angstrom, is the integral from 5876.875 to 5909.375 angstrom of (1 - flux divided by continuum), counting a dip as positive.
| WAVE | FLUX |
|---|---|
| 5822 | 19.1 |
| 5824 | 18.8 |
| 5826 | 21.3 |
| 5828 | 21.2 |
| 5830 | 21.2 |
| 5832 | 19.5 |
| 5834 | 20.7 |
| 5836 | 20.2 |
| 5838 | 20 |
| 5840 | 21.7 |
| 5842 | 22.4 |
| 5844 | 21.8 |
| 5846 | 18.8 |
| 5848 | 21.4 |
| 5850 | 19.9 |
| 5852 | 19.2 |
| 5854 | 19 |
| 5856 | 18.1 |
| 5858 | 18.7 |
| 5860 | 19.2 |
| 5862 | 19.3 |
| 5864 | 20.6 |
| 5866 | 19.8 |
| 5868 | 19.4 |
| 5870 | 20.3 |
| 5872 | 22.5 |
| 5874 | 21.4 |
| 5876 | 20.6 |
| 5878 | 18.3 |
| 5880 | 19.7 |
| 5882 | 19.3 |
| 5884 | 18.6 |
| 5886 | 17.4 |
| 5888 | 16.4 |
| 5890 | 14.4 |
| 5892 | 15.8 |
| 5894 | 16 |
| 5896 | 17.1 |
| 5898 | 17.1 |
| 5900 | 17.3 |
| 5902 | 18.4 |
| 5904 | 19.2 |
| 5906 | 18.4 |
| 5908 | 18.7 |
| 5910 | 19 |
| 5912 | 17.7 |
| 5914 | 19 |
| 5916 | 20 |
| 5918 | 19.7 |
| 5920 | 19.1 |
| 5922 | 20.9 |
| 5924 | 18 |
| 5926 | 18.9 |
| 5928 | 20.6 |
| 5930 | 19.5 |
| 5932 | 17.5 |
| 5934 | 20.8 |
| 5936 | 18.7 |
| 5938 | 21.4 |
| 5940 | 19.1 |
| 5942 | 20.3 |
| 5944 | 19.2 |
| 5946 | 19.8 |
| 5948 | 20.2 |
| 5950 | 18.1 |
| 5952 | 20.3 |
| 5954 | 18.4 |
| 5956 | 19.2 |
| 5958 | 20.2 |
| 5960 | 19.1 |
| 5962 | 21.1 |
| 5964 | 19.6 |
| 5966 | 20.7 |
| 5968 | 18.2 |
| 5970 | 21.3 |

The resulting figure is 3.97 angstrom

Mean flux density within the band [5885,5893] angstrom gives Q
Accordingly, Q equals 16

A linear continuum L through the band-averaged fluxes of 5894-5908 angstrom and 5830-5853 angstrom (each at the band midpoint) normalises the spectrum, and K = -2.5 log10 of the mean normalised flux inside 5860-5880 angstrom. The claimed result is -0.05 mag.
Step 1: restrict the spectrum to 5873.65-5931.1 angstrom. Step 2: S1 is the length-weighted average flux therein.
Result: 18.5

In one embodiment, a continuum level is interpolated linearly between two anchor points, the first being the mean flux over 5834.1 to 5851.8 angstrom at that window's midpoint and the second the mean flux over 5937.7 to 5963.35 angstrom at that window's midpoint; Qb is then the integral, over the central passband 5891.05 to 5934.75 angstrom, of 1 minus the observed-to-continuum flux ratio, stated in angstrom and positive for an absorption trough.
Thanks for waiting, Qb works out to 3.2 angstrom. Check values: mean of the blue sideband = 20.7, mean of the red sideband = 19.7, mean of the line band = 18.6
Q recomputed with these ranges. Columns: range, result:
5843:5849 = 20.7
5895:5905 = 17.8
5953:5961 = 19.2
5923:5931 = 19.2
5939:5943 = 19.7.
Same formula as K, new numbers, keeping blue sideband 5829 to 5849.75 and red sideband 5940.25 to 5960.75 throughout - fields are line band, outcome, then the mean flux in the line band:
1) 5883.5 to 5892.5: 0.223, 16.4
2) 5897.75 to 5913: 0.097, 18.3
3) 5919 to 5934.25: 0.022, 19.3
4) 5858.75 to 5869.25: 0.044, 19.7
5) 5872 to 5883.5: 0.014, 20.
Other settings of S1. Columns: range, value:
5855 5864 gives 19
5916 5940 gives 19.6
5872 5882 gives 20.2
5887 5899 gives 16.1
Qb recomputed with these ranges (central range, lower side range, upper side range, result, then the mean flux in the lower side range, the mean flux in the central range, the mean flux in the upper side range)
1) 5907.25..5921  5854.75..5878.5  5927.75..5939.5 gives 0.5 angstrom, 19.9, 19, 19.7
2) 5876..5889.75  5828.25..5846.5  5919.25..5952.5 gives 1.3 angstrom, 20.8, 18.2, 19.5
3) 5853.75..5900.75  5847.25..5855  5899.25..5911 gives 1.5 angstrom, 19.8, 18.6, 18.5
